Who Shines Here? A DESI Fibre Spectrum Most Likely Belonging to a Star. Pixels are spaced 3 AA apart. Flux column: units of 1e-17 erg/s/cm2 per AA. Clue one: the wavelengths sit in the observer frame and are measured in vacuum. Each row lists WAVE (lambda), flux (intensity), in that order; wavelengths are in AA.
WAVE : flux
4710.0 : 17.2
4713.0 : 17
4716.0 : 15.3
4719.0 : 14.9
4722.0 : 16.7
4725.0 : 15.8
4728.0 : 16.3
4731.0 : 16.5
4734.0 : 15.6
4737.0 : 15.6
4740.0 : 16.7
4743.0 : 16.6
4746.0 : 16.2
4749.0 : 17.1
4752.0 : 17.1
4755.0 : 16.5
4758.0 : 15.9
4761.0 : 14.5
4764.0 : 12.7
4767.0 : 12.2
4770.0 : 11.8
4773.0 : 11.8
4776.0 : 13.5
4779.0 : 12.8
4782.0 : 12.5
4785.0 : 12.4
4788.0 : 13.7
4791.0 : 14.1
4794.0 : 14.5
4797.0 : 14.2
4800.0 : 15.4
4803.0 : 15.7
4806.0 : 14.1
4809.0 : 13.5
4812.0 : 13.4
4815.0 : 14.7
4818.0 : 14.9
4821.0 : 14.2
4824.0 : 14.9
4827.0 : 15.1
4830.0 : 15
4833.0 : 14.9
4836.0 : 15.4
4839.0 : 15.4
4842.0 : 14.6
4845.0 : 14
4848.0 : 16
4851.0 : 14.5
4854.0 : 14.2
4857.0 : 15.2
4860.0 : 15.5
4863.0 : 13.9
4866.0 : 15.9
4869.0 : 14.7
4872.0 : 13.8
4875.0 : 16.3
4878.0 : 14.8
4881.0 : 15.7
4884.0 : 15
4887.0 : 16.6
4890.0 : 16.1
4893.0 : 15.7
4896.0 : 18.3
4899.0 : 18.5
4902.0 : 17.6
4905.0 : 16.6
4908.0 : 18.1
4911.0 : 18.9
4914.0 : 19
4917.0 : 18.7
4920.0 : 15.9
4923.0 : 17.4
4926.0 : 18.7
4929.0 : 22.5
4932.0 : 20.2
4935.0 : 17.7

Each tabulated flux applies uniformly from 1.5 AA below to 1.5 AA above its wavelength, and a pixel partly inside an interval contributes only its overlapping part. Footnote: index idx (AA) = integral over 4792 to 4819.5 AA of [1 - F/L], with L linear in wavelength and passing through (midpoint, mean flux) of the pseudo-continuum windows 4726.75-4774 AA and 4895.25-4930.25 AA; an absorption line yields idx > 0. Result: 3.0 AA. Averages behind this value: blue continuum 15.2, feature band 14.5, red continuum 18.3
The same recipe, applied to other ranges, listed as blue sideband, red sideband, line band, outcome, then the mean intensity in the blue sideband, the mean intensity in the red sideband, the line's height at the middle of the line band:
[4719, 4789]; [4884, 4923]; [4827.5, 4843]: 1.1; 14.8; 17.4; 16.2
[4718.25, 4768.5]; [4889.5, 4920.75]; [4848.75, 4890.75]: 5.1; 15.7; 17.7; 17.2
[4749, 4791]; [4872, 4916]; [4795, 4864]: 2.3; 13.8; 16.9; 15.3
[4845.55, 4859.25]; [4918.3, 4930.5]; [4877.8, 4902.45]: 0.5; 14.9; 18.6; 16.9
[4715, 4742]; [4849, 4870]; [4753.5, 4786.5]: 4.8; 16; 14.9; 15.6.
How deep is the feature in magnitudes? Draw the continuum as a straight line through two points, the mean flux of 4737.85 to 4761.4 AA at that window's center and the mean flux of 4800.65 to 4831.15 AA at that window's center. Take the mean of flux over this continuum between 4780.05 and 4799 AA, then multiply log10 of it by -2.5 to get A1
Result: 0.13 mag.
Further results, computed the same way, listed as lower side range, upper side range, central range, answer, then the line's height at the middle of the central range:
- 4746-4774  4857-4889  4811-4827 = 0.03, 14.9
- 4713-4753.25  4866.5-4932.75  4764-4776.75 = 0.31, 16.4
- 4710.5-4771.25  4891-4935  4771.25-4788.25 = 0.26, 16.2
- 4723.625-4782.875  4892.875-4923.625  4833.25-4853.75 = 0.11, 16.6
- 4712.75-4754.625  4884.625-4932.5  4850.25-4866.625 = 0.18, 17.5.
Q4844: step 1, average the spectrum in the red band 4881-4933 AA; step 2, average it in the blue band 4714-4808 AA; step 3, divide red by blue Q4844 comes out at 1.2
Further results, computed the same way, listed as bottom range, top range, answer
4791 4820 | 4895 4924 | 1.24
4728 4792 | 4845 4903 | 1.07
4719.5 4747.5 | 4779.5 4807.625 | 0.87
